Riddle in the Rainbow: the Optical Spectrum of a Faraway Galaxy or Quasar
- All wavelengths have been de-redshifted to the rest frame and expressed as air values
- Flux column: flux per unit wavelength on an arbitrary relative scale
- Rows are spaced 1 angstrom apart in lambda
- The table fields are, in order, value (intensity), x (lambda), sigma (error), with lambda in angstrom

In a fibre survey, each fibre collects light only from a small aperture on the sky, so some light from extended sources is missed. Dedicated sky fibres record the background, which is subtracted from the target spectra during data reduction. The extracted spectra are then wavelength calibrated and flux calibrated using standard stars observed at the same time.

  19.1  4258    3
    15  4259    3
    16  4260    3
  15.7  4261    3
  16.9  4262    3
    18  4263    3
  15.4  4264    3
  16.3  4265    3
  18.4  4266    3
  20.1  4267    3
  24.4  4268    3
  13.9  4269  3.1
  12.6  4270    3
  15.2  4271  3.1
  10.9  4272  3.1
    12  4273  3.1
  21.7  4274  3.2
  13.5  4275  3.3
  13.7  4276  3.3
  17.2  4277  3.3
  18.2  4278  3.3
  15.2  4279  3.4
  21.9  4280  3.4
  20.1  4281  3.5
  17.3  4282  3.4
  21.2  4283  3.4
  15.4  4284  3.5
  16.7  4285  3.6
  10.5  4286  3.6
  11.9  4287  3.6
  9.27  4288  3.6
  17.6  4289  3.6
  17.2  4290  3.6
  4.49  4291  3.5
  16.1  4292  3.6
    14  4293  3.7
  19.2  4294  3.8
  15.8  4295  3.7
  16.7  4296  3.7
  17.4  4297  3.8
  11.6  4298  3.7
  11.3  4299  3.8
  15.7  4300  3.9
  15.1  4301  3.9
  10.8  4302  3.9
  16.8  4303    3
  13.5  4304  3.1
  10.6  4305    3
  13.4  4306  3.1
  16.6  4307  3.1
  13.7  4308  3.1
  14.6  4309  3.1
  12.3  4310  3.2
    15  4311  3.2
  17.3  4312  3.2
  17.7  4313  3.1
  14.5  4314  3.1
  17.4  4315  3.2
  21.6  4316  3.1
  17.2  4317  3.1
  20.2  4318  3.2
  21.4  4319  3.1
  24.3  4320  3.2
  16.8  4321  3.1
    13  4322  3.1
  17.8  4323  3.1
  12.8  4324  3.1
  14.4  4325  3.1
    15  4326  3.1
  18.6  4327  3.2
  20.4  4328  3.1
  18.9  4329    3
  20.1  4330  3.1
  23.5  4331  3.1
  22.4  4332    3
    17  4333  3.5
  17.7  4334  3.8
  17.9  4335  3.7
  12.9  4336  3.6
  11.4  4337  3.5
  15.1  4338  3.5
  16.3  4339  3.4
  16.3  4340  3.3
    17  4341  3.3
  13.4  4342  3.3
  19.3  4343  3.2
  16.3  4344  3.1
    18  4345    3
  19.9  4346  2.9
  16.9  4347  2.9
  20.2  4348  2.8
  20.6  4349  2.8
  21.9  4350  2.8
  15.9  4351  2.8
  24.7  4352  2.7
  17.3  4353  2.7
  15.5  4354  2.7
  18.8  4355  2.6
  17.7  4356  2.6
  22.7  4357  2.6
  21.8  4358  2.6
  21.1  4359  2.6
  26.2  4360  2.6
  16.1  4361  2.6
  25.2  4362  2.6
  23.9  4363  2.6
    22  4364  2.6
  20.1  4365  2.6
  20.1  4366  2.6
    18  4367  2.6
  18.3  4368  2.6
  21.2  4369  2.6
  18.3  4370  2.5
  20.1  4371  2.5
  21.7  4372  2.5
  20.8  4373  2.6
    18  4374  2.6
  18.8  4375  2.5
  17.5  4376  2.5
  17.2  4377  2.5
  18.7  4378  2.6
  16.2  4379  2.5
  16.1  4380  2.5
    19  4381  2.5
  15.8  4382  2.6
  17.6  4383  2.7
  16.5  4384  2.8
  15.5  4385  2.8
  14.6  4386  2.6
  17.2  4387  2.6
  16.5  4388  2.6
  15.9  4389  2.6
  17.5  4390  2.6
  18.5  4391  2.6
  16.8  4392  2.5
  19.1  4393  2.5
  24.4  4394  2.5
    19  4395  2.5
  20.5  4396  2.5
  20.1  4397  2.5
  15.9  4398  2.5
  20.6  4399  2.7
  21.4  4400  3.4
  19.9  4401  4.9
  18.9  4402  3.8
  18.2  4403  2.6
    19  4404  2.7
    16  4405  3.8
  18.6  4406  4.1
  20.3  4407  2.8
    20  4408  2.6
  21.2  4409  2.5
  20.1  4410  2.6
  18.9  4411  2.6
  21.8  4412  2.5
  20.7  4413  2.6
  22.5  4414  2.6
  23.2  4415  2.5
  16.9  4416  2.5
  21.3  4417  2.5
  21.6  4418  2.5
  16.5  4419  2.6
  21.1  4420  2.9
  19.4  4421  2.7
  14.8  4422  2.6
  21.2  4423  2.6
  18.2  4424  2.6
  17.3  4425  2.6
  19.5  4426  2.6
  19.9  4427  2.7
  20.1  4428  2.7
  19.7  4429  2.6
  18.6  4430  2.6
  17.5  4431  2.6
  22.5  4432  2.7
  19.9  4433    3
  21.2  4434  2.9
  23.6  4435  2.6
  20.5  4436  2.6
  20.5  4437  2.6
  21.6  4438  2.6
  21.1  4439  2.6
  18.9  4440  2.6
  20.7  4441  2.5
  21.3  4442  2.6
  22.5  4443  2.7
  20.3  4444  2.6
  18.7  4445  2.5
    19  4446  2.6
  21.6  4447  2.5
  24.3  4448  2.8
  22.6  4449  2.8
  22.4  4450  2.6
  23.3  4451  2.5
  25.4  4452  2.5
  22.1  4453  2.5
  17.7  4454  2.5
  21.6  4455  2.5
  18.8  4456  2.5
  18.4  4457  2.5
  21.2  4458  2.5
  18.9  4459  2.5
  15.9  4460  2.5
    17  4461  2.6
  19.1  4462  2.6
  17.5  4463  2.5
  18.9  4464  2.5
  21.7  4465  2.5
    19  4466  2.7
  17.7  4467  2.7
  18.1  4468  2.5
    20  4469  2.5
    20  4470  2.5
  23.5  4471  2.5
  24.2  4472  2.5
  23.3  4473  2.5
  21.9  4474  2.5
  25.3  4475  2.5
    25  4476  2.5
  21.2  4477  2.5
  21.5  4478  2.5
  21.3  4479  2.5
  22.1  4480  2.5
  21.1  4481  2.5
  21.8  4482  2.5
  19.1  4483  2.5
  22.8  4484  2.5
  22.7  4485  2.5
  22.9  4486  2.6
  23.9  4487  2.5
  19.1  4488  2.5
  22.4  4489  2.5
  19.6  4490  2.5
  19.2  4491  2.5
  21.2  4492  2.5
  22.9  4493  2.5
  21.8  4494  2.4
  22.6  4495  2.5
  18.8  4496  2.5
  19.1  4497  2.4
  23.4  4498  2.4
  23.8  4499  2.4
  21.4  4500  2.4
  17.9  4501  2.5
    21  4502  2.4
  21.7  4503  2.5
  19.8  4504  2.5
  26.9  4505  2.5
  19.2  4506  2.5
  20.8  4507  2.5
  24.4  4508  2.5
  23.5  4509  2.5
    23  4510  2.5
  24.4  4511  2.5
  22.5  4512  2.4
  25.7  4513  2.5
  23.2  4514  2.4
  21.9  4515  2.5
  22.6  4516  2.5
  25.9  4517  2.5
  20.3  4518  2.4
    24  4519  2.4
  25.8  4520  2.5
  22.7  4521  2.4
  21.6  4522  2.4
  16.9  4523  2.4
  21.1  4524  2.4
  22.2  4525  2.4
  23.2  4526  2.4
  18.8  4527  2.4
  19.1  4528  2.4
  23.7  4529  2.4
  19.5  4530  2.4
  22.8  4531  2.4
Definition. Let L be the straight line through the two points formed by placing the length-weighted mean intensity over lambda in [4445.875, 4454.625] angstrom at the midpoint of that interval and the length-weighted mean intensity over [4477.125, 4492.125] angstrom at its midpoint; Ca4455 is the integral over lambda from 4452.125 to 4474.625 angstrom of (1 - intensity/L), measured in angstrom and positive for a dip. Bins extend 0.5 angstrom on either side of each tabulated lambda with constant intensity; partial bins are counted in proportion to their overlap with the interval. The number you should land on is 2.0 angstrom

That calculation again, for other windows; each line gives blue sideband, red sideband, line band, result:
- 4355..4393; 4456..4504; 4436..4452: -0.9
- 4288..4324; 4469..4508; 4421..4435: 0.2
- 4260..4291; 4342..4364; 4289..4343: 5.9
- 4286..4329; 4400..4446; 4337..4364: -3.0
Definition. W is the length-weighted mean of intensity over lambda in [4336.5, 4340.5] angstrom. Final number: 14.8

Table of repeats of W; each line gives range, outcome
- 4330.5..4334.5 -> 20.1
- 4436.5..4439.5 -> 21.1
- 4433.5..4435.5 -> 22.4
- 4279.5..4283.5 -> 20.1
